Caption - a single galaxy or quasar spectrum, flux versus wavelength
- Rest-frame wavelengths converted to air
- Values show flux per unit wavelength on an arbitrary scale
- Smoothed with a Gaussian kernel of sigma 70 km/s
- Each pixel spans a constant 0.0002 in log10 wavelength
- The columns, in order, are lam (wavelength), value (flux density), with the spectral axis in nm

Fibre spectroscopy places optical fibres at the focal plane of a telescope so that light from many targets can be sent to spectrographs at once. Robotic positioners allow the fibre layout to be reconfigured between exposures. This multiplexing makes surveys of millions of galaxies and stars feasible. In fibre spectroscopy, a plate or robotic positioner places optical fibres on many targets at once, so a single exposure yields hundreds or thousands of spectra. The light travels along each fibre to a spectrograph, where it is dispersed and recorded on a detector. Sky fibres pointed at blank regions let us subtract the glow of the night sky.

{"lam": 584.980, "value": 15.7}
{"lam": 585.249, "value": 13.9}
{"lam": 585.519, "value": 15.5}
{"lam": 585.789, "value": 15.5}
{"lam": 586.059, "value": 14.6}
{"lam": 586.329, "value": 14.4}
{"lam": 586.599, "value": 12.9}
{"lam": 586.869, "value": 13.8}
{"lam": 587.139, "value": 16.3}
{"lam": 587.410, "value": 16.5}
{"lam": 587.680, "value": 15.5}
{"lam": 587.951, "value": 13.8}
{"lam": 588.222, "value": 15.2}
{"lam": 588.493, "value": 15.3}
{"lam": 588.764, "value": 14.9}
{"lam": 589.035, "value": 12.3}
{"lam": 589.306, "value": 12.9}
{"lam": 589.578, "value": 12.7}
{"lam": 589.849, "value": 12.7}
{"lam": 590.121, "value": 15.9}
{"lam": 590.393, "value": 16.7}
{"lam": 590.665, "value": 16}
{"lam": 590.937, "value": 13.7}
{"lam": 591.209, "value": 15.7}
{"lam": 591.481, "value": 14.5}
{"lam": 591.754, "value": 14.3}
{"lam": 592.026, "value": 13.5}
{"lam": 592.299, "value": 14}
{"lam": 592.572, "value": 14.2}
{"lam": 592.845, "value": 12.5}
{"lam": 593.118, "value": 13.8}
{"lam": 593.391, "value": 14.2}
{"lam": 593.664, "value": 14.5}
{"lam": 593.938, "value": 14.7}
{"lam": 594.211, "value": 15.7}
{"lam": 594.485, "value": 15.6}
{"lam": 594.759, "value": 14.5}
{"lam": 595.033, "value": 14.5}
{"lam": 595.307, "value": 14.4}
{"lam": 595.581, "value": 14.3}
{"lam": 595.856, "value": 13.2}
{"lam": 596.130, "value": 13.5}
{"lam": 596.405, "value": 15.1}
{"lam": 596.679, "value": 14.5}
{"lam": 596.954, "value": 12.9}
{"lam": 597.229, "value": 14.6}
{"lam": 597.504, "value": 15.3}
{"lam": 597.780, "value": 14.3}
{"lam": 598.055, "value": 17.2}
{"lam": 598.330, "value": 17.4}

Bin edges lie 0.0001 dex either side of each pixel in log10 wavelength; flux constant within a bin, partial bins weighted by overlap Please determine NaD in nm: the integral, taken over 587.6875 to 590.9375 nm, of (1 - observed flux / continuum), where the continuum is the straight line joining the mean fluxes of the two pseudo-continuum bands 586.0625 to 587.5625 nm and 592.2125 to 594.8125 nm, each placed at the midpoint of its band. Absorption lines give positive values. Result 0.05 nm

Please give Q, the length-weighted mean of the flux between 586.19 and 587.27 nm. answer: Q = 14.4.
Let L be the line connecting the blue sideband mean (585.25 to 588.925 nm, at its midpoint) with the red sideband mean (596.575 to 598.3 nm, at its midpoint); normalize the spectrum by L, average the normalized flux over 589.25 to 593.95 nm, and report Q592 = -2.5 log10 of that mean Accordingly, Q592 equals 0.05 mag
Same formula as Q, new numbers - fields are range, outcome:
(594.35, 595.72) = 14.7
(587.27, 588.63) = 15.3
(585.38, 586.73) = 14.6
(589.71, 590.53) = 15.1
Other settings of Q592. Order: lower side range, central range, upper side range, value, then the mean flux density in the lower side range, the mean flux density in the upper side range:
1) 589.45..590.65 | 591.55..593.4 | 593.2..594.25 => 0.07 mag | 14.7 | 14.6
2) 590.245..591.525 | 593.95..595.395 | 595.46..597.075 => -0.04 mag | 15.4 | 13.9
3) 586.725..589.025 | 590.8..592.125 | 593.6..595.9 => 0.03 mag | 15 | 14.7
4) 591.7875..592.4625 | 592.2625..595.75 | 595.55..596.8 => -0.03 mag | 13.9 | 14.1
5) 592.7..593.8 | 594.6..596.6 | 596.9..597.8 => -0.01 mag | 13.8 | 14.4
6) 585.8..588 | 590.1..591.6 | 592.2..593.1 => -0.11 mag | 14.8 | 13.6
